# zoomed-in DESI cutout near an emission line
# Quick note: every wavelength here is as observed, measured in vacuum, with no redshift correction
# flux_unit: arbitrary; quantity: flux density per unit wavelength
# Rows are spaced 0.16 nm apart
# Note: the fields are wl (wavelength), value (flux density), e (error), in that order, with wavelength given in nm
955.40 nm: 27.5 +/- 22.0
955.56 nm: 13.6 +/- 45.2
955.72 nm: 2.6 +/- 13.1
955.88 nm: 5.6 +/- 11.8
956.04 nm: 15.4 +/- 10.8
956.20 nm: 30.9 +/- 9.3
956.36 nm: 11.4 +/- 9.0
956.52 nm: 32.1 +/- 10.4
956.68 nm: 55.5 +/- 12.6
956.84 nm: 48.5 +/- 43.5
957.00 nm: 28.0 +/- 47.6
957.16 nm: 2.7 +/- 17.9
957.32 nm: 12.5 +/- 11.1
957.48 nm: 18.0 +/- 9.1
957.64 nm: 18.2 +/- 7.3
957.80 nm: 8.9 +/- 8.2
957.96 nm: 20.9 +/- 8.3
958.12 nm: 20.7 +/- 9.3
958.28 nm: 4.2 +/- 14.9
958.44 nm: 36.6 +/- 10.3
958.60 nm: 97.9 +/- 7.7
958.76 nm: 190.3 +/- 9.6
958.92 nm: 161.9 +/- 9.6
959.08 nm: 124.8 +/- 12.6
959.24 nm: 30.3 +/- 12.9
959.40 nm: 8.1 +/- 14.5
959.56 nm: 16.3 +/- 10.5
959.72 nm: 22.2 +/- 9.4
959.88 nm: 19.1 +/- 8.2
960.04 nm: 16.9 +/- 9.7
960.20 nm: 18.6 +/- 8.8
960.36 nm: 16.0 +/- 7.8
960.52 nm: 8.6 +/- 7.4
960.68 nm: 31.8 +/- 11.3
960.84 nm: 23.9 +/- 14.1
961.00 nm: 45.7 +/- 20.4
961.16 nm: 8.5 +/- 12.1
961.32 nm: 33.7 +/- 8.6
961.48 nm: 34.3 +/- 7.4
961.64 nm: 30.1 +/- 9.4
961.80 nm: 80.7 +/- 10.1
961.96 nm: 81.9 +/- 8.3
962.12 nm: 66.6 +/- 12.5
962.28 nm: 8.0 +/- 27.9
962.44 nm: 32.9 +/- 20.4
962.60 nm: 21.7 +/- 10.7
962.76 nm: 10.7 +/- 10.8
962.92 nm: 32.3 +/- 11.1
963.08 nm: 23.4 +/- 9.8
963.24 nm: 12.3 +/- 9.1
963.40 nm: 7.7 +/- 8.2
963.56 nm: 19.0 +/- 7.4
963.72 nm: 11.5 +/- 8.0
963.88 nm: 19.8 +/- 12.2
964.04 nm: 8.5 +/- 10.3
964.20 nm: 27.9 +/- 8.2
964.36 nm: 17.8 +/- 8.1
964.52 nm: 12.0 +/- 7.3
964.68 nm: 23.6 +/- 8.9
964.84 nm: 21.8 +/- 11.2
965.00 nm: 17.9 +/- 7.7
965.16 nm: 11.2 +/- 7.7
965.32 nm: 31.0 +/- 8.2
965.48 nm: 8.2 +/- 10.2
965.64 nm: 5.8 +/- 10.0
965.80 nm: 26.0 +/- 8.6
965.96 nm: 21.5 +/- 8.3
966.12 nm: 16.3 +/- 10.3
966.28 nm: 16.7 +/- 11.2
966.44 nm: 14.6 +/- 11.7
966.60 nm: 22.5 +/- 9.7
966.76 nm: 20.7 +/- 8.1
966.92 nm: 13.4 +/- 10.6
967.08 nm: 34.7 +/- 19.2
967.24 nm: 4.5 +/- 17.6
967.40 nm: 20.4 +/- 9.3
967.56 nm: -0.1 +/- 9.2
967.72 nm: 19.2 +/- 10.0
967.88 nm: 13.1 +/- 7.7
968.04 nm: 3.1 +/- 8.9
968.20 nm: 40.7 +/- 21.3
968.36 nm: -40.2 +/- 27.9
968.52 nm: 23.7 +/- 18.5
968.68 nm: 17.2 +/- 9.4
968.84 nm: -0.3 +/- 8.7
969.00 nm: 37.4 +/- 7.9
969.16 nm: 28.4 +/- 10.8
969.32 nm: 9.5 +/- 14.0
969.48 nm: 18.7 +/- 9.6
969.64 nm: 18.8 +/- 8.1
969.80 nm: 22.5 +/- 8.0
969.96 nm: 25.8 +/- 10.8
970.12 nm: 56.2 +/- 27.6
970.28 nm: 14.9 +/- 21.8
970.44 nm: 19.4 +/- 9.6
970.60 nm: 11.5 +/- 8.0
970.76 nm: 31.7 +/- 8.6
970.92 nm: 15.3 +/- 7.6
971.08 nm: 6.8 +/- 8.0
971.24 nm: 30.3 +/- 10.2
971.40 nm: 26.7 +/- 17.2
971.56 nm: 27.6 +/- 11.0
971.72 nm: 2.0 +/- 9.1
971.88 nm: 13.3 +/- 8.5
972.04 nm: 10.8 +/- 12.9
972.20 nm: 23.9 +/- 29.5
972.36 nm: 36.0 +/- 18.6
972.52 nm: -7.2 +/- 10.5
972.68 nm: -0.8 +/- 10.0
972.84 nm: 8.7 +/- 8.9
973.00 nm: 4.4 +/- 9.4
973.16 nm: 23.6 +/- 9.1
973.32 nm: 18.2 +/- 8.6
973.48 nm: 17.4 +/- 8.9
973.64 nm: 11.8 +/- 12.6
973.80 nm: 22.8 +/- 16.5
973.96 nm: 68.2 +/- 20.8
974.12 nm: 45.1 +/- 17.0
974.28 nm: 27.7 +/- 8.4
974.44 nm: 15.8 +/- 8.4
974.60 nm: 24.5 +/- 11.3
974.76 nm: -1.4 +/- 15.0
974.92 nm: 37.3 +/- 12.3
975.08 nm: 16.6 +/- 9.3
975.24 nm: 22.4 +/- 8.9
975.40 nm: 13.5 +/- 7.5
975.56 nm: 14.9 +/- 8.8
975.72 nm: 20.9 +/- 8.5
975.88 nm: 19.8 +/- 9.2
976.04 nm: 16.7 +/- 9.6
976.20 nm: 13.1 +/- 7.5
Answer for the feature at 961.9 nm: [N II] 6583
